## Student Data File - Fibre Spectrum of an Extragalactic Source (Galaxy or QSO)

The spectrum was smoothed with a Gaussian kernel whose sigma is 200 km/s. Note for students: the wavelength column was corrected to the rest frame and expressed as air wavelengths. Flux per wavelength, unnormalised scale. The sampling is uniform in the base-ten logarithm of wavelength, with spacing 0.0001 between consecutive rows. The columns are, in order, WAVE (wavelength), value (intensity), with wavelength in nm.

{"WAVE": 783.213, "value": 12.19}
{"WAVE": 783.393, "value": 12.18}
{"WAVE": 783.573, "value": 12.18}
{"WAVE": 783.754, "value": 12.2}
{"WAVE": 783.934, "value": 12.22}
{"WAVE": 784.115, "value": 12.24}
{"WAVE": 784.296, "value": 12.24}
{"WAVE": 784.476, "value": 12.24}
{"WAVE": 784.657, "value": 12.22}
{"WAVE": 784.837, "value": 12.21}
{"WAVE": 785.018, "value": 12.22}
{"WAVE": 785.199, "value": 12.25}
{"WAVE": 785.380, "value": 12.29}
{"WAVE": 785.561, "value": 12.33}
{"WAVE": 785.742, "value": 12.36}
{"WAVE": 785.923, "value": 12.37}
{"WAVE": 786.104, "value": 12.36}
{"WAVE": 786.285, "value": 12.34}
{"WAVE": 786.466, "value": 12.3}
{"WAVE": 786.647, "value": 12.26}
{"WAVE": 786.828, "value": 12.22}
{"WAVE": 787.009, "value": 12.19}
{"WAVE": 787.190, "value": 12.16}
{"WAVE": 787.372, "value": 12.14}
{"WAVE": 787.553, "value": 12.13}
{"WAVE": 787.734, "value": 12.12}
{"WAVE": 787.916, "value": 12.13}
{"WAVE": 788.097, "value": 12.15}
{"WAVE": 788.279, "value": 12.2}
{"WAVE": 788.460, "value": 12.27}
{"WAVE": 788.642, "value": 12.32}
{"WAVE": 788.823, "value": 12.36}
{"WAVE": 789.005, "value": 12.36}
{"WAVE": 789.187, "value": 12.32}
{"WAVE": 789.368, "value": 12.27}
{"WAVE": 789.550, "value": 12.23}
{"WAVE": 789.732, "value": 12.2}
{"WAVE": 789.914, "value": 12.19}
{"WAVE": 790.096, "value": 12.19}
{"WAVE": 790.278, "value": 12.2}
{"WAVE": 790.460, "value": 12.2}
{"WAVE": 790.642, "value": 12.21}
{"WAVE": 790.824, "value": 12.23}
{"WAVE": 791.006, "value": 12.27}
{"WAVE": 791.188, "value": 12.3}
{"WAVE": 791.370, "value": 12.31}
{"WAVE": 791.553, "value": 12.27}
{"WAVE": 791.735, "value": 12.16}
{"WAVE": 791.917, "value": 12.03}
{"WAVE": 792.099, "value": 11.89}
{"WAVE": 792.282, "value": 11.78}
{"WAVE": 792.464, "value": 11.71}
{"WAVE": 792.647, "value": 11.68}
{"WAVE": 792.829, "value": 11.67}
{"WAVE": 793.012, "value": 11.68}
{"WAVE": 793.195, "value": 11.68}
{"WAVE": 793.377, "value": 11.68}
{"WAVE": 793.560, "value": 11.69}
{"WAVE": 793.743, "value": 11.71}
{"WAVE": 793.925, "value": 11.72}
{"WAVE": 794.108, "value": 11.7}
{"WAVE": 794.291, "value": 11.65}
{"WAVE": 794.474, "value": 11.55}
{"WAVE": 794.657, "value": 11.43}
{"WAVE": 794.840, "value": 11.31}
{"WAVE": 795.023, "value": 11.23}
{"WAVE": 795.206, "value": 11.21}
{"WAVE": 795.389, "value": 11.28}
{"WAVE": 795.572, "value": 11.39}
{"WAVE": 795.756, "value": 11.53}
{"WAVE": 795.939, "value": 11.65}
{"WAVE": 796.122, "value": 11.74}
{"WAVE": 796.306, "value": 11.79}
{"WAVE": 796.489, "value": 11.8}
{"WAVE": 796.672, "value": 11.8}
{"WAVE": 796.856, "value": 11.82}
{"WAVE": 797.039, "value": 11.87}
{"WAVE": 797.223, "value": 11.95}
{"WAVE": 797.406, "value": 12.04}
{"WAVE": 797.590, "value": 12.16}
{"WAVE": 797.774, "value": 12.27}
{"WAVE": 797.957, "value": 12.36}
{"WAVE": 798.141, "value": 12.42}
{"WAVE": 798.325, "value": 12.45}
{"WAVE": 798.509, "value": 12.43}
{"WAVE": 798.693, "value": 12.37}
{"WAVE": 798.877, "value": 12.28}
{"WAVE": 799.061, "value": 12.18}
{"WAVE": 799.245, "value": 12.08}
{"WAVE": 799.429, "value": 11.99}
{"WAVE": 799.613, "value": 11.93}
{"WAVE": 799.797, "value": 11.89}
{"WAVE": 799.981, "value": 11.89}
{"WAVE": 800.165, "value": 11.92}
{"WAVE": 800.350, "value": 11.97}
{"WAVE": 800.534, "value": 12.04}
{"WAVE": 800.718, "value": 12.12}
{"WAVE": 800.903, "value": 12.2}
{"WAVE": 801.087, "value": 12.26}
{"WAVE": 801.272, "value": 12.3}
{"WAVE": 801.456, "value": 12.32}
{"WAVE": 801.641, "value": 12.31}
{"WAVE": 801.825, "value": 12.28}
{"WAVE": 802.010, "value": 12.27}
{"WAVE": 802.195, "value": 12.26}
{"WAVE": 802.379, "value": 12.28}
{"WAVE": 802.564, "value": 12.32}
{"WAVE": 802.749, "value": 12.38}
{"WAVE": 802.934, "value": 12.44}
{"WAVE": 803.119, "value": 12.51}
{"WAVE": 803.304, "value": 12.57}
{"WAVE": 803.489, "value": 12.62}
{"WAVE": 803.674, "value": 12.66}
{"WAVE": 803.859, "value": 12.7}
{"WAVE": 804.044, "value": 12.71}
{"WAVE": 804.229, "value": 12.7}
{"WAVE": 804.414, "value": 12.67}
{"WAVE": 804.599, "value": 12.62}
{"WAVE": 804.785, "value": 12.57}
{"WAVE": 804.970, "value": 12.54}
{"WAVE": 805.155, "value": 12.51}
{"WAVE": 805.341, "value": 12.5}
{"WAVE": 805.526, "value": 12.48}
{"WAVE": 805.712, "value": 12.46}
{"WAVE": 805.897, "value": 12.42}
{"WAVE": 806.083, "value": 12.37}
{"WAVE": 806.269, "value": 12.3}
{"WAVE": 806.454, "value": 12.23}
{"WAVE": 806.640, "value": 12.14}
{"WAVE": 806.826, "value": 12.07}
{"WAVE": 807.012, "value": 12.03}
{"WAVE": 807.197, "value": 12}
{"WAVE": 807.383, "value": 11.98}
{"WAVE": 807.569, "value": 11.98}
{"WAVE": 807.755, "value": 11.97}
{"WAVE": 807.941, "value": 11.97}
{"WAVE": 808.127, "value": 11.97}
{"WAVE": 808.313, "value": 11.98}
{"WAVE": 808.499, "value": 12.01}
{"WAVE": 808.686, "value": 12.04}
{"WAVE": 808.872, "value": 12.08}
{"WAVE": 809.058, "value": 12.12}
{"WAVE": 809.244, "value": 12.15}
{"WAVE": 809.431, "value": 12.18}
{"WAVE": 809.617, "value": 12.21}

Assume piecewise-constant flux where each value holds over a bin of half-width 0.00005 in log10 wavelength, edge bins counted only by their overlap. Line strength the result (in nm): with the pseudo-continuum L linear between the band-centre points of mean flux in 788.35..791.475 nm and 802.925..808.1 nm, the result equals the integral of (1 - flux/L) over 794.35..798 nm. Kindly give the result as 0.18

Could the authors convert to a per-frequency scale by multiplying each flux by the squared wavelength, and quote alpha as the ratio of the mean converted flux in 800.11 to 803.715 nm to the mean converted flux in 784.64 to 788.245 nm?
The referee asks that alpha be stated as 1.05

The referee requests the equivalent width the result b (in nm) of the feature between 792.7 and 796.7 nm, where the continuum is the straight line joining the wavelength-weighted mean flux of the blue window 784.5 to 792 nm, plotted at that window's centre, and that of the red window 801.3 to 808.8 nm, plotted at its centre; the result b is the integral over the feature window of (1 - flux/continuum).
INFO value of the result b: 0.23 nm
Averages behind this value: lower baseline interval 12.2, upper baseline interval 12.3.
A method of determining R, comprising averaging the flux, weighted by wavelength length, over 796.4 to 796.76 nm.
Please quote 11.8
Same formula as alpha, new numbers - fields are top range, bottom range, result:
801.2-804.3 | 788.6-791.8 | 1.05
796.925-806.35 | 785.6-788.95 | 1.04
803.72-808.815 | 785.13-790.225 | 1.05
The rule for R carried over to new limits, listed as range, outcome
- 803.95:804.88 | 12.7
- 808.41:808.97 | 12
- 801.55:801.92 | 12.3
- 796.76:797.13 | 11.8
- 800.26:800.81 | 12.1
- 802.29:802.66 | 12.3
